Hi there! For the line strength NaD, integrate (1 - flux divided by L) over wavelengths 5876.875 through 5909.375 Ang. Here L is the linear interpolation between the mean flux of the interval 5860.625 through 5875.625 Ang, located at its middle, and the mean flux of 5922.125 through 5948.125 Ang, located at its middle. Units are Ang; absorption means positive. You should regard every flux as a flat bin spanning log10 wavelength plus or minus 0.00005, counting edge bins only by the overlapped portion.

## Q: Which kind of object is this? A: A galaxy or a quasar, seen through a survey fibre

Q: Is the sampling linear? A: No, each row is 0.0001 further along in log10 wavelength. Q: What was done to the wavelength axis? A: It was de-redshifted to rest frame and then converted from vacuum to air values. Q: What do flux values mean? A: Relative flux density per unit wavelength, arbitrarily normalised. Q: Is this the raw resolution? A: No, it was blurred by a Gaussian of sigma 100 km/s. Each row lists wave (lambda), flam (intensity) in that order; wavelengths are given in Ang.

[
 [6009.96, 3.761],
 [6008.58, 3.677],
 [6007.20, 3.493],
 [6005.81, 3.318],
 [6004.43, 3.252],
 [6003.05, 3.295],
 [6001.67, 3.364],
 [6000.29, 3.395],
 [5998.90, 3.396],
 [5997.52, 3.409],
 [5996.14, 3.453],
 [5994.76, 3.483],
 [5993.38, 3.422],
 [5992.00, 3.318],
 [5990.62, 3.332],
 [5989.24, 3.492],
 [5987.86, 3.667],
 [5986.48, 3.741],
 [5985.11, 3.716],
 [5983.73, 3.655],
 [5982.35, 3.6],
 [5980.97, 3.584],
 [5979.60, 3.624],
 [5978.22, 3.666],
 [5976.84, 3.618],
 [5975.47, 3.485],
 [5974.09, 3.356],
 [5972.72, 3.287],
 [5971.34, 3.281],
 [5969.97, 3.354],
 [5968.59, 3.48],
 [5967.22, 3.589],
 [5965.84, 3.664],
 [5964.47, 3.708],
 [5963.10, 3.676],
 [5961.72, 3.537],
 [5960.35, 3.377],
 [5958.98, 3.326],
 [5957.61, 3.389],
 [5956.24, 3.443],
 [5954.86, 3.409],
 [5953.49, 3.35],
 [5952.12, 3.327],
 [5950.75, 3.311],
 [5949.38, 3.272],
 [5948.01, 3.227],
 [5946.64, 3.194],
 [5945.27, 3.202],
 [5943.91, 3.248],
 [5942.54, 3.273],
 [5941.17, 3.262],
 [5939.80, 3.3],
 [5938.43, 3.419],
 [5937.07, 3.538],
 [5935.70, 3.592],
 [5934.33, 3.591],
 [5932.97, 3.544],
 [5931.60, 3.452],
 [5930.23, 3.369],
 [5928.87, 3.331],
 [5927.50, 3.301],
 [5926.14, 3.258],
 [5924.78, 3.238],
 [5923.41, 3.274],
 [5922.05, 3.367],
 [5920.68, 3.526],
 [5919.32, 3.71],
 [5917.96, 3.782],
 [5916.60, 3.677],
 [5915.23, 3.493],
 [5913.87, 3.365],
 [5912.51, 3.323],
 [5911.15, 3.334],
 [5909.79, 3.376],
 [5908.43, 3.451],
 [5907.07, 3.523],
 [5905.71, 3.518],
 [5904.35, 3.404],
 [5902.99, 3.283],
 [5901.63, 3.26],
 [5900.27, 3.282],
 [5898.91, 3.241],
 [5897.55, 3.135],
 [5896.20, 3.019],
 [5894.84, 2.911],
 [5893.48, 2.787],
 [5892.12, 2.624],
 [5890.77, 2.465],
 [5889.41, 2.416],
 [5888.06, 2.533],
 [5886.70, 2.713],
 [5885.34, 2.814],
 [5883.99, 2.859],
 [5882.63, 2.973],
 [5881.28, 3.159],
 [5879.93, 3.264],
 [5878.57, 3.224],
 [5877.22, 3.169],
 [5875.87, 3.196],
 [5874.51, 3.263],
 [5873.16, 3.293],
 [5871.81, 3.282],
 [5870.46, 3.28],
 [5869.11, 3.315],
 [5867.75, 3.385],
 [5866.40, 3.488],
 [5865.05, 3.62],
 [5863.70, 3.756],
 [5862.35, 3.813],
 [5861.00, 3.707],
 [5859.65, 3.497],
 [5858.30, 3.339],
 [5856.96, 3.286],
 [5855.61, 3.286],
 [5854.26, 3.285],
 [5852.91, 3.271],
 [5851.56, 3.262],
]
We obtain 3.55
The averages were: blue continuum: 3.46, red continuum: 3.35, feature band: 3.04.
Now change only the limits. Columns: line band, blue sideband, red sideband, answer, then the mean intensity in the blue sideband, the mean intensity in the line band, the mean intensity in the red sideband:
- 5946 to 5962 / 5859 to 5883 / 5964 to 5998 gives 0.7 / 3.38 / 3.34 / 3.52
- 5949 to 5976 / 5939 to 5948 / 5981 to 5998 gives -0.6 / 3.25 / 3.43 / 3.53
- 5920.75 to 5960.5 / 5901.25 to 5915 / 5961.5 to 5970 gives 1.7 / 3.39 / 3.35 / 3.59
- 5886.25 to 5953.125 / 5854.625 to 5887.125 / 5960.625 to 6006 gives 2.2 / 3.3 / 3.27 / 3.49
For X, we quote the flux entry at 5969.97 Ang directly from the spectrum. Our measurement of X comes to 3.354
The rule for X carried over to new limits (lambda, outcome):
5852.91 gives 3.271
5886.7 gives 2.713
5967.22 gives 3.589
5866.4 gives 3.488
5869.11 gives 3.315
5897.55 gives 3.135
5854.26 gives 3.285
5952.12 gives 3.327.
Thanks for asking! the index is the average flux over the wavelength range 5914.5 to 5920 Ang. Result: 3.66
